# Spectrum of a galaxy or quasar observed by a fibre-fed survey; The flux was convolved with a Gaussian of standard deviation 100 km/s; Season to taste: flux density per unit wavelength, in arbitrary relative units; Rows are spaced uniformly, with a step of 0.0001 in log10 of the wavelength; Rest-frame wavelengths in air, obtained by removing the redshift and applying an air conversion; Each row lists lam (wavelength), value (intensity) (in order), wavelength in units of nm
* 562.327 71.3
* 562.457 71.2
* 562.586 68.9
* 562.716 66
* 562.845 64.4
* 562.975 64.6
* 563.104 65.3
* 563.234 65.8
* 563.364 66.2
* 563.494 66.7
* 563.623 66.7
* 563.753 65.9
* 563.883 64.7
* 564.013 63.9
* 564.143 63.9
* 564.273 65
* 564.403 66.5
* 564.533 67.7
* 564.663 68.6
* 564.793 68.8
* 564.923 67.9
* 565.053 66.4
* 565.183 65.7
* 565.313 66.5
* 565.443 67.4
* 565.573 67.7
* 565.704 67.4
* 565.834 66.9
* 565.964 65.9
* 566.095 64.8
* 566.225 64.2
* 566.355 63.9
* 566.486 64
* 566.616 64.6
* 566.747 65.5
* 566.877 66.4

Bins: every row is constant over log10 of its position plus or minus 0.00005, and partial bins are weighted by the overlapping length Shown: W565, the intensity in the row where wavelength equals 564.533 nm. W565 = 67.7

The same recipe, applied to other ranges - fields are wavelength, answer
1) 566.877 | 66.4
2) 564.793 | 68.8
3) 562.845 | 64.4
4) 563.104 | 65.3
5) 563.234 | 65.8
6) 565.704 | 67.4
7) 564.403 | 66.5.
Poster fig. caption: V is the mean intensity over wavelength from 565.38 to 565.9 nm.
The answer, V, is 67.4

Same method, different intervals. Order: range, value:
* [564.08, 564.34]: 64.4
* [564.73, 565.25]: 67.2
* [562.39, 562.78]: 68.6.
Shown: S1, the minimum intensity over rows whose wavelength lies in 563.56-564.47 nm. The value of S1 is 63.9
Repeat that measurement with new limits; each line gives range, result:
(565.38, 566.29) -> 64.2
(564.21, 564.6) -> 65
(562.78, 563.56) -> 64.4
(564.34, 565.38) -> 65.7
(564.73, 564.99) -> 67.9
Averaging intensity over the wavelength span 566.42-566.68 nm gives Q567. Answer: 64.3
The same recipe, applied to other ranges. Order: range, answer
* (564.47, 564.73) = 68.2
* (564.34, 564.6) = 67.1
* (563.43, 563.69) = 66.8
